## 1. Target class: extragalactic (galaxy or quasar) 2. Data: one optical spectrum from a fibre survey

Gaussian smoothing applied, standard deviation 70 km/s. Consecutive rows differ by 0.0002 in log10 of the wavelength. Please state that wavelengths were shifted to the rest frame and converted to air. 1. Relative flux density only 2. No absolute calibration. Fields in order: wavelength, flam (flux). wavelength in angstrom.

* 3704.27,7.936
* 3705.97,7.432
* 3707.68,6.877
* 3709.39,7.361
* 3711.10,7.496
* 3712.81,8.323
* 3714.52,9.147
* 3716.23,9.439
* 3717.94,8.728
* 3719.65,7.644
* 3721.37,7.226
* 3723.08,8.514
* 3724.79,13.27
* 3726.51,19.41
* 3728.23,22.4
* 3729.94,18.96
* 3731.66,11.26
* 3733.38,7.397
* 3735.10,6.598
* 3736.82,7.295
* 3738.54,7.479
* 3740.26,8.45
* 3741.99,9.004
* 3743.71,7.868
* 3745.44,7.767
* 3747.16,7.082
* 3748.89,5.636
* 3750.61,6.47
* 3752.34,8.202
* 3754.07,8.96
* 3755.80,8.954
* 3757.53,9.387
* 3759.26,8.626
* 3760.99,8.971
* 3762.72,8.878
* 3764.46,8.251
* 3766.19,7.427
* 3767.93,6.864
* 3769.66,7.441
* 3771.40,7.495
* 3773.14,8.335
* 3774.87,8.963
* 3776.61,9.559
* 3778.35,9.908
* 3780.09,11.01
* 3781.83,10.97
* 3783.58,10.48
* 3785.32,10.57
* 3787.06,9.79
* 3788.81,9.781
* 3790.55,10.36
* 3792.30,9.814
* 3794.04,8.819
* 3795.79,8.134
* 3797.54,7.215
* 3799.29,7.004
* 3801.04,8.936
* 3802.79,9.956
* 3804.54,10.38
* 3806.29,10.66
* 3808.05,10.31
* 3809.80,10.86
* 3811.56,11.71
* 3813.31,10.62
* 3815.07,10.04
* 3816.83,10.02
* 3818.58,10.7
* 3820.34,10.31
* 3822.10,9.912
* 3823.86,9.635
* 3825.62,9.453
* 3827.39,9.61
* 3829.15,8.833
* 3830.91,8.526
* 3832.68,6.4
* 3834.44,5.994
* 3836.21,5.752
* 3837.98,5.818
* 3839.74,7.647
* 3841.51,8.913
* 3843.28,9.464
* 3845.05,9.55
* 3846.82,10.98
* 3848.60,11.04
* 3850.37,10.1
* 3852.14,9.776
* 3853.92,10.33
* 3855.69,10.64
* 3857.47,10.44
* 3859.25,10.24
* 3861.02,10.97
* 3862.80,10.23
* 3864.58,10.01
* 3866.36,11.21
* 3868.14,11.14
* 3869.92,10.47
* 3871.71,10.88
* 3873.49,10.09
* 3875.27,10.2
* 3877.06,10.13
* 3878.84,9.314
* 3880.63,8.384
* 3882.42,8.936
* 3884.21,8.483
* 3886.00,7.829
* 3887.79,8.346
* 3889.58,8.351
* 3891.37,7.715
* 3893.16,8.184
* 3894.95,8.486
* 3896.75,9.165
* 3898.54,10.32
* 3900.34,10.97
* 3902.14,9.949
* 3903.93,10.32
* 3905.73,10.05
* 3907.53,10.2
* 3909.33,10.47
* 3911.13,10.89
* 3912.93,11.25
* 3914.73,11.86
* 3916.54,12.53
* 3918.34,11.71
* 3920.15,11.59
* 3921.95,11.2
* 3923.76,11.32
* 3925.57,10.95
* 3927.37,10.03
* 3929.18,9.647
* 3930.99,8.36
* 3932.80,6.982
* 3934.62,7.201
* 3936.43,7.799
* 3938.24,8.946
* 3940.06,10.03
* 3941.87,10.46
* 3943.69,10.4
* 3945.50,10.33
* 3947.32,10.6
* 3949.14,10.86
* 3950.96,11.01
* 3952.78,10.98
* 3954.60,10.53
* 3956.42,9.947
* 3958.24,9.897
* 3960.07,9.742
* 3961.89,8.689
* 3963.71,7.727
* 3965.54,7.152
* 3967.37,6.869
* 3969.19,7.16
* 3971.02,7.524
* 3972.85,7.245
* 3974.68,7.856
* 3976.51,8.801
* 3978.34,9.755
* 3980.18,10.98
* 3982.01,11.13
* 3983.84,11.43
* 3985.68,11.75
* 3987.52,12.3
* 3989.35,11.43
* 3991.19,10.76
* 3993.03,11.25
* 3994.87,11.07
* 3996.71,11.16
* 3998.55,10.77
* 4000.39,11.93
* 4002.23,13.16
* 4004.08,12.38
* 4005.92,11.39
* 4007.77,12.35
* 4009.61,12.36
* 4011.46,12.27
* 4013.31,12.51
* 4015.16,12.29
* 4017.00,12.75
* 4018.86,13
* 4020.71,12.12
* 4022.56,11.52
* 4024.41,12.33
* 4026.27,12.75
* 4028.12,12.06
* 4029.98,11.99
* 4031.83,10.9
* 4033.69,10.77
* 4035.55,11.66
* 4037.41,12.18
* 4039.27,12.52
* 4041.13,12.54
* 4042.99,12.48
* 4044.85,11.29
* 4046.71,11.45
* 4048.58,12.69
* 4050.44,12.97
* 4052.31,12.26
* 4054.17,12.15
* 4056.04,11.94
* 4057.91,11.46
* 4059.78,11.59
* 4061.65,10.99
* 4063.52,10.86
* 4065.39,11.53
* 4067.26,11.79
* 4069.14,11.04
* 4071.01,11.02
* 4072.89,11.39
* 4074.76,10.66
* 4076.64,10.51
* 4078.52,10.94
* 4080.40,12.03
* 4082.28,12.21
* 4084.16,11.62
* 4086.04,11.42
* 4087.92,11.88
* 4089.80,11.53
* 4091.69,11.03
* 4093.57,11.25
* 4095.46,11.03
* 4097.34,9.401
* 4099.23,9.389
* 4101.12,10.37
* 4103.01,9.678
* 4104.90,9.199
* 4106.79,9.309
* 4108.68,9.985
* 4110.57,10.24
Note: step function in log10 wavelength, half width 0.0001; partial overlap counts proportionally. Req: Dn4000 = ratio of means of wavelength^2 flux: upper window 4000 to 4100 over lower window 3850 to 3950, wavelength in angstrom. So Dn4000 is 1.3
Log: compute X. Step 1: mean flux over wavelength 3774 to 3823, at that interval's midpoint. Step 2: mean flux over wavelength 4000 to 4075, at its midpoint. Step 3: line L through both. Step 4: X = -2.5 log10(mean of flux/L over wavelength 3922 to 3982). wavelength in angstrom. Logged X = 0.20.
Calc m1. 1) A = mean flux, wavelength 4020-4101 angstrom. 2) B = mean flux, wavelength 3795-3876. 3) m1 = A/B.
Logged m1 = 1.20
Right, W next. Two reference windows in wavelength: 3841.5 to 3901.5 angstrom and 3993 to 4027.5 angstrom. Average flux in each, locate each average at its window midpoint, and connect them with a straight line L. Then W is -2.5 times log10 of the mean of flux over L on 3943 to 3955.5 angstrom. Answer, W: 0.039 mag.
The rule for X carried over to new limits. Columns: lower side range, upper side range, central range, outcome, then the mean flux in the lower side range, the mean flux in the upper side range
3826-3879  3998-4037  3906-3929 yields -0.058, 9.5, 12.1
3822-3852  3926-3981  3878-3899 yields 0.036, 8.68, 9.13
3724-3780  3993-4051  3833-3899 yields 0.136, 9.46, 12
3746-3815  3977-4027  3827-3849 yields 0.182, 9.06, 11.8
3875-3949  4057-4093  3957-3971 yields 0.246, 9.76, 11.3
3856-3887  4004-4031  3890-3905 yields 0.110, 9.94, 12.3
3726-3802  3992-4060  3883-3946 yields 0.115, 9.32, 12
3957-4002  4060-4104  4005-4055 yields -0.166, 9.82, 11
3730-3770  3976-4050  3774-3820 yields -0.117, 8.24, 11.8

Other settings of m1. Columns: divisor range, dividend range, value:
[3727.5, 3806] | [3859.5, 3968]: 1.07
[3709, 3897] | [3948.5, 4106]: 1.18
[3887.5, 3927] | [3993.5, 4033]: 1.17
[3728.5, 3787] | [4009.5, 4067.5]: 1.34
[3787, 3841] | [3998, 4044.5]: 1.33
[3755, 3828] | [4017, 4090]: 1.25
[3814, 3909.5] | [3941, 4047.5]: 1.15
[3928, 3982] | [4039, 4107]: 1.24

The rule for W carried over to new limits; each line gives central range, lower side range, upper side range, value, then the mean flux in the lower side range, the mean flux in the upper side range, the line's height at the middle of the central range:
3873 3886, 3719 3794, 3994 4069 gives 0.15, 9.5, 11.9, 10.6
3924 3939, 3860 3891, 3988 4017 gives 0.20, 9.67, 11.8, 10.6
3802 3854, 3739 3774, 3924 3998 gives -0.10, 8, 9.69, 8.59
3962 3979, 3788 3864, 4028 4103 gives 0.34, 9.44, 11.4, 10.6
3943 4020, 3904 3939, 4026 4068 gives 0.04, 10.2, 11.9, 11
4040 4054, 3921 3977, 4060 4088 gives -0.13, 9.24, 11.3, 10.9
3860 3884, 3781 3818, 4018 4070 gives 0.04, 9.84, 11.9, 10.4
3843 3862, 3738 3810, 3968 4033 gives -0.08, 8.82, 11.2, 9.65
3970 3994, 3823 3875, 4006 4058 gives 0.13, 9.47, 12.1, 11.4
